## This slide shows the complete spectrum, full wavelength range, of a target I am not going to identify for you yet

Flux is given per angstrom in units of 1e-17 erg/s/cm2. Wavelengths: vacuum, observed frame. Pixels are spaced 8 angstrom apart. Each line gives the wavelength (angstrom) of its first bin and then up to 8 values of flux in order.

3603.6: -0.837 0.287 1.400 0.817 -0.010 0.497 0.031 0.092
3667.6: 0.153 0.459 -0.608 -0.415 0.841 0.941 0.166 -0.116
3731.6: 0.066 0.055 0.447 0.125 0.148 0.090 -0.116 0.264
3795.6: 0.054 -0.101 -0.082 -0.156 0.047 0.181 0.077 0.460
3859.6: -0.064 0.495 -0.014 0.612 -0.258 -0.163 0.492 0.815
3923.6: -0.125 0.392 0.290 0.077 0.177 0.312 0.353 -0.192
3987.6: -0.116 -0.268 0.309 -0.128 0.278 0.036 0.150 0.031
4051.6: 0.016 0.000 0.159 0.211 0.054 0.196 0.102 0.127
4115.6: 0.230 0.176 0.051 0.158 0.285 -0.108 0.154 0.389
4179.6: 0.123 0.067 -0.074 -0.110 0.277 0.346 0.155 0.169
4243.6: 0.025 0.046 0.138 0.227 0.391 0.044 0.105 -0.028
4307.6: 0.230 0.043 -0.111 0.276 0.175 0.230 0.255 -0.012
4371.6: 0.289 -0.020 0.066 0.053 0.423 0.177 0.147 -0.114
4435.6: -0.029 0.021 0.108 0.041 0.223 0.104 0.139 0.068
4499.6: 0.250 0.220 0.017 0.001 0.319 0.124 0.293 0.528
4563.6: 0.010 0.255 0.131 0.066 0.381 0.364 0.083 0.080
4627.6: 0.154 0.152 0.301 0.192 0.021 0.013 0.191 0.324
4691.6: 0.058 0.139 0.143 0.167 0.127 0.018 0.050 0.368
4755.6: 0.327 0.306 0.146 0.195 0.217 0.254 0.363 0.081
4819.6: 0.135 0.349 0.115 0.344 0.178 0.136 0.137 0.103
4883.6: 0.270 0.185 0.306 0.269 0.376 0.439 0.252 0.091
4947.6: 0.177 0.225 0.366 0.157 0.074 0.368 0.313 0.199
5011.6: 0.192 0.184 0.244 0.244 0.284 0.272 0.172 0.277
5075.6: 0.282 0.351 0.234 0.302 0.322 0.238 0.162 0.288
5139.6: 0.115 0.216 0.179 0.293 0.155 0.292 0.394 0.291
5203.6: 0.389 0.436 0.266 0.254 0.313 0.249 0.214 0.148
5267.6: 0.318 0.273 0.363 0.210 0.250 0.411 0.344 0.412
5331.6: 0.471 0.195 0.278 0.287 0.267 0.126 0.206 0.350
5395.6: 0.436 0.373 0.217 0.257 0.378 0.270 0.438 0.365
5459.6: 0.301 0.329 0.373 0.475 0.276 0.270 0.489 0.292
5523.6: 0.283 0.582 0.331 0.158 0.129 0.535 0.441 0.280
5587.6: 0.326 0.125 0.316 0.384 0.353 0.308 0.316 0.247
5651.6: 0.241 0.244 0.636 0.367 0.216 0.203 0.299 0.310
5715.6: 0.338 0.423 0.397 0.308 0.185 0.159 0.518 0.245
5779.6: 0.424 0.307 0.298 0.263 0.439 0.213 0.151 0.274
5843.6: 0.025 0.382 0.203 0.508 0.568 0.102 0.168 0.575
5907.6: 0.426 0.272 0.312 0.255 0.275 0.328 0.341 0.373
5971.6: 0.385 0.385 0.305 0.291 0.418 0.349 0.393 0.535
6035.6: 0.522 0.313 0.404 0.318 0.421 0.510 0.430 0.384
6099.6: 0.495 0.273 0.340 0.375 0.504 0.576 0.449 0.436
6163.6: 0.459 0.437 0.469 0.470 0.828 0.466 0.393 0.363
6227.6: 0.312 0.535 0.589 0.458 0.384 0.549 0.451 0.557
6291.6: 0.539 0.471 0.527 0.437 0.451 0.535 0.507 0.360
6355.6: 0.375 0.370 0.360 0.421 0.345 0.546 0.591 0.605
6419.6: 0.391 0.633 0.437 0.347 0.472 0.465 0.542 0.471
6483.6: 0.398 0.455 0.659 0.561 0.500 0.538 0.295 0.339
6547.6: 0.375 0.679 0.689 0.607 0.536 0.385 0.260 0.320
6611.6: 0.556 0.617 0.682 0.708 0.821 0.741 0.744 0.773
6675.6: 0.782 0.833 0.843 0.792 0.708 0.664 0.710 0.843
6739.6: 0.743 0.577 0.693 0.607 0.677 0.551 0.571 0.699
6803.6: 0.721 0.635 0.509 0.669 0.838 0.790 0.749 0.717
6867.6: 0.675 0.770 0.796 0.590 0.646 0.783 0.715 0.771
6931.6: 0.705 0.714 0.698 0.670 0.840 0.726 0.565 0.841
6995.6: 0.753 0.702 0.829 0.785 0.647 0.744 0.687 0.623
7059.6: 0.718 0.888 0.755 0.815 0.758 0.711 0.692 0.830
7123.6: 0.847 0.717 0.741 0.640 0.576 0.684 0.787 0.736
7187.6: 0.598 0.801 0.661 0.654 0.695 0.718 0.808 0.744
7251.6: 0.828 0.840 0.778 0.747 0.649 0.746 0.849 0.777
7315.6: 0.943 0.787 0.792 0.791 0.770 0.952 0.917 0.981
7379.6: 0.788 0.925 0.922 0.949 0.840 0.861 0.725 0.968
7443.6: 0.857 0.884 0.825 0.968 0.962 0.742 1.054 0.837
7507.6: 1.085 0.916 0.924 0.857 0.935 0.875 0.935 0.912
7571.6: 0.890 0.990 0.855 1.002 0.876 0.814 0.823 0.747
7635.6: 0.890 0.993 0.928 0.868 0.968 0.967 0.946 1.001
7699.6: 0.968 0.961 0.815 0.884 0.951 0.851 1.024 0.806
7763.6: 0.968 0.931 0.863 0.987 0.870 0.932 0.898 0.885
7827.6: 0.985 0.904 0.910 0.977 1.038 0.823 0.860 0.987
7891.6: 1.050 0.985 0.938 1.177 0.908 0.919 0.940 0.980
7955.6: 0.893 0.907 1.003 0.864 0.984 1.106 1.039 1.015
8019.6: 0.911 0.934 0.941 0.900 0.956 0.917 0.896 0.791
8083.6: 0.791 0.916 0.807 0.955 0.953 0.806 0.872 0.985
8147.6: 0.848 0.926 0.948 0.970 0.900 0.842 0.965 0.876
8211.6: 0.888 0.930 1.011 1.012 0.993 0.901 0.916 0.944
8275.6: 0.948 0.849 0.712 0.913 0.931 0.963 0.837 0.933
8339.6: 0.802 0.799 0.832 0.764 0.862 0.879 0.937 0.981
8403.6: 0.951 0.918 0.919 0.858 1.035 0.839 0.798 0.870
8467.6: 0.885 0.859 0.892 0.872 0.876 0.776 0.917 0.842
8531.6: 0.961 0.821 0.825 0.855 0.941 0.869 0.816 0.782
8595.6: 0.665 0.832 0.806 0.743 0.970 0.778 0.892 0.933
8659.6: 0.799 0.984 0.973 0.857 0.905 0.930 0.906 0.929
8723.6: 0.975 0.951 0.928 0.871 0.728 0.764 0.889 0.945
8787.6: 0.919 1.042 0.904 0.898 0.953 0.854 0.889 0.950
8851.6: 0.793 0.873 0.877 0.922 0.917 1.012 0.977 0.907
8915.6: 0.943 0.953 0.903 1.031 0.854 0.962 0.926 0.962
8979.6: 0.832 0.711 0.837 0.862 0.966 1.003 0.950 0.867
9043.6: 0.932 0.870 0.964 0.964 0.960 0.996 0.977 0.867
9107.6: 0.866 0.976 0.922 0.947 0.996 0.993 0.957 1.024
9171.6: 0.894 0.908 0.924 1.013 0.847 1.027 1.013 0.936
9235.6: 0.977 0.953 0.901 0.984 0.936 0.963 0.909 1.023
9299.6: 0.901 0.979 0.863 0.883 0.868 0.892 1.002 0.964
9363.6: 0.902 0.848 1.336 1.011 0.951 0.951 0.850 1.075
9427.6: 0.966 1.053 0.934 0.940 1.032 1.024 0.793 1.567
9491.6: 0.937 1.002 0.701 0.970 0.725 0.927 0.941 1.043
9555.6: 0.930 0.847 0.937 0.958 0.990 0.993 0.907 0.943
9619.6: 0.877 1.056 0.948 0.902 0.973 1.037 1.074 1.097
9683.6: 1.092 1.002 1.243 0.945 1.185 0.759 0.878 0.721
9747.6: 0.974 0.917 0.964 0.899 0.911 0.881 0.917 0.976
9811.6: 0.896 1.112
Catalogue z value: 0.662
